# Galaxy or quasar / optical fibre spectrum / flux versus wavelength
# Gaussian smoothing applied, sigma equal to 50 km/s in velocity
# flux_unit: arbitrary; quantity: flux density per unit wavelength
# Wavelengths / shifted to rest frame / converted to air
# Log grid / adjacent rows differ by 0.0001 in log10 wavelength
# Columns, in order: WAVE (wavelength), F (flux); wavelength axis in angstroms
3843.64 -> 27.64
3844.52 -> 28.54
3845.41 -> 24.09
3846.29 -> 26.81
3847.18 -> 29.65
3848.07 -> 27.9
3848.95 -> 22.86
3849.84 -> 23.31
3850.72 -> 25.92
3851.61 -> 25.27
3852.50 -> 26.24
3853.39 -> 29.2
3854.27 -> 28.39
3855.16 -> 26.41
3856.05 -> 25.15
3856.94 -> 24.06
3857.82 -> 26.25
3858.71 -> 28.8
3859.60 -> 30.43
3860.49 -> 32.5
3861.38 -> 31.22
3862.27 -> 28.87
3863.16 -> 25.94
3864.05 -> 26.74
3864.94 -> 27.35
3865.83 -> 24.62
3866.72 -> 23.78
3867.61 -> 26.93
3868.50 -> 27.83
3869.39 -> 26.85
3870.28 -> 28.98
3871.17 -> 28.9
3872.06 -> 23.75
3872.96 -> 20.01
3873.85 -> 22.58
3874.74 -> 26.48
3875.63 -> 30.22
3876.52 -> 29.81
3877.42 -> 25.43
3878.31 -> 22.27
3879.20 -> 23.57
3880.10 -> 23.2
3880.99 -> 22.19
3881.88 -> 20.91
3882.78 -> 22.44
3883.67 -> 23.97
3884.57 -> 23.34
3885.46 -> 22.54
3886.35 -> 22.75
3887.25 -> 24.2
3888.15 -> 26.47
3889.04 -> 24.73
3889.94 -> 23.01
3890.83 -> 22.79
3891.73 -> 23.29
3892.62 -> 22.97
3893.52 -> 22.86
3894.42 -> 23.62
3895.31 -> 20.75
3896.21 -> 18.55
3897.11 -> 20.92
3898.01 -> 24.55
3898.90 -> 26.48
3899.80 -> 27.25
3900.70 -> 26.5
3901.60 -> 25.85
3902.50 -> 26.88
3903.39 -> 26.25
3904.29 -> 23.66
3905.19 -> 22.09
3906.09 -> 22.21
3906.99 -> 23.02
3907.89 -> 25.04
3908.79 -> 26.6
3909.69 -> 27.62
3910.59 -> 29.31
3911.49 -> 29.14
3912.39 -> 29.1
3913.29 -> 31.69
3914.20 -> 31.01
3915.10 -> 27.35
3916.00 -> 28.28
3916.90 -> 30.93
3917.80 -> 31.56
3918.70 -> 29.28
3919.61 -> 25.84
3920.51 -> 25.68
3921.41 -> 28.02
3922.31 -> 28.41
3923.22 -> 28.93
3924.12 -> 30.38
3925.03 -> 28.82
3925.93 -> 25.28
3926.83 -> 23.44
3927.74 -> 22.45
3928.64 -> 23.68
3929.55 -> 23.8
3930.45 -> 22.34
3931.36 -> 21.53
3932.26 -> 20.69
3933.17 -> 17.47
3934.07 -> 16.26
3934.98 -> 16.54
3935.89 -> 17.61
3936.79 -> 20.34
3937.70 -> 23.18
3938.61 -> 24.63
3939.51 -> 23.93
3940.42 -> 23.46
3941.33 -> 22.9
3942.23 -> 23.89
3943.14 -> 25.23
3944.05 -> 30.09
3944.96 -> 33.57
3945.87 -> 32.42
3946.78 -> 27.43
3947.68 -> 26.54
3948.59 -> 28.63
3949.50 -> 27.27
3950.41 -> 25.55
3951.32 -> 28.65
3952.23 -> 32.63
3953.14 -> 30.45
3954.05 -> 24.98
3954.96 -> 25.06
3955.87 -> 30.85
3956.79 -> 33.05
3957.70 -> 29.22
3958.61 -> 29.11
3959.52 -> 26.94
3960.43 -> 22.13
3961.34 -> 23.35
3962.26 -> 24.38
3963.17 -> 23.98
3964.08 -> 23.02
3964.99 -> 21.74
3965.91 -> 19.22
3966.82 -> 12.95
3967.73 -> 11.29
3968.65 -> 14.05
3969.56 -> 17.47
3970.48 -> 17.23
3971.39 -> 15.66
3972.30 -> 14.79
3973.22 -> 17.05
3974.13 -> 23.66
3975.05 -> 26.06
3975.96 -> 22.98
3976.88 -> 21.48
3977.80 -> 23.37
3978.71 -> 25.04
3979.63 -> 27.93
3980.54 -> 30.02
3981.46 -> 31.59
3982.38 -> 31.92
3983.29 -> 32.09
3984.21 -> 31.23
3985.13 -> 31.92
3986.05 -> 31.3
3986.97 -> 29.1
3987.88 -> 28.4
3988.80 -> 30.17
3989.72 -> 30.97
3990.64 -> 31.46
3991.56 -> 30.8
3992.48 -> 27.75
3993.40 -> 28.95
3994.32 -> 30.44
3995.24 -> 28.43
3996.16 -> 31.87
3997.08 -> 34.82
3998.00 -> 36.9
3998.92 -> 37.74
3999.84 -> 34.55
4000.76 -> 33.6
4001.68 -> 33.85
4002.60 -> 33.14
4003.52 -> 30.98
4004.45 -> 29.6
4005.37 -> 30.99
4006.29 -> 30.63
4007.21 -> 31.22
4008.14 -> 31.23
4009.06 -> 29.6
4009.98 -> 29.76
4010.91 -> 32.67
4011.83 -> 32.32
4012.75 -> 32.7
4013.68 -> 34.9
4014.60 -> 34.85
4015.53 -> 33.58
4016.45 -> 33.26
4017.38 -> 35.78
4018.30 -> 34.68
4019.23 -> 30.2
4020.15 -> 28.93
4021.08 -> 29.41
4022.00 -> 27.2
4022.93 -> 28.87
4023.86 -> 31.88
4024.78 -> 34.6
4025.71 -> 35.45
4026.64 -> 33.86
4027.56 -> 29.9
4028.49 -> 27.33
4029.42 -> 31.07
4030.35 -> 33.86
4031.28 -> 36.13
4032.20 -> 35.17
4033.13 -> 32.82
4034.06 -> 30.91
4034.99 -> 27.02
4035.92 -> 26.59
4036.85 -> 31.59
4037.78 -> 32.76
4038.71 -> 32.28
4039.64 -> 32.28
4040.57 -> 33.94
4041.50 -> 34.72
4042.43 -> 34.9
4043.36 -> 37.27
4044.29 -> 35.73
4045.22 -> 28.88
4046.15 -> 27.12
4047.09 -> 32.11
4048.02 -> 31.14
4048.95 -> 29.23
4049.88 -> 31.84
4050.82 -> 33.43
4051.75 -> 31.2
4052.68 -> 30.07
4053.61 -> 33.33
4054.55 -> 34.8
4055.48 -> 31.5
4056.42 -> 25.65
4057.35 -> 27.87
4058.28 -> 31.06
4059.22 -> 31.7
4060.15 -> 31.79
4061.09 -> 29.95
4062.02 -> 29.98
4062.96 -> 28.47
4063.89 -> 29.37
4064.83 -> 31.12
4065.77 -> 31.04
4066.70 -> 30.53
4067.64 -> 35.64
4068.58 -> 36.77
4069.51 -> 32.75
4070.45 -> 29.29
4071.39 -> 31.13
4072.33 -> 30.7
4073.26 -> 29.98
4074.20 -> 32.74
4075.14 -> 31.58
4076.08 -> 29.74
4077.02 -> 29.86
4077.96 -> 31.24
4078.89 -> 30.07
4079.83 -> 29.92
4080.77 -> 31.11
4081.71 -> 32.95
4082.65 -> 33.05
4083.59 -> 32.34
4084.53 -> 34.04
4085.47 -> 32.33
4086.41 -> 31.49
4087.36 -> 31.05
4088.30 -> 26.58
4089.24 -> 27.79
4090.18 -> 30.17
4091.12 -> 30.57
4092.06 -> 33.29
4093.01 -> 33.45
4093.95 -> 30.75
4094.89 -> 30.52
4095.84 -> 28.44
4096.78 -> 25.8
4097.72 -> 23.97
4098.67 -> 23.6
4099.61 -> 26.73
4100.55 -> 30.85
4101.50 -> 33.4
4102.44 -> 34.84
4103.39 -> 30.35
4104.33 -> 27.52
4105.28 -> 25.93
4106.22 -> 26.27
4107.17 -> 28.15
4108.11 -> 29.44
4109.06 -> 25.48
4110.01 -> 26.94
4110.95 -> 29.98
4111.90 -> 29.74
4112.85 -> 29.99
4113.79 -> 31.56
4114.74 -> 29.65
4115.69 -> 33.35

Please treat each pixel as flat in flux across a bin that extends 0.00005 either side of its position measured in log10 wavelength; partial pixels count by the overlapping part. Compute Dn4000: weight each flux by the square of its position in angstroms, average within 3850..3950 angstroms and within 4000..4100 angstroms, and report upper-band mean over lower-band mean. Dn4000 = 1.3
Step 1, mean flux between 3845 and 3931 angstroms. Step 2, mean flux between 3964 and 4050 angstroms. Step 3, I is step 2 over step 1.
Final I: 1.14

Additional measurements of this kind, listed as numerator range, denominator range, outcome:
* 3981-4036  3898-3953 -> 1.22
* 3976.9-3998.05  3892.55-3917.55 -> 1.16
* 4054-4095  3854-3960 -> 1.21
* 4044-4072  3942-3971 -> 1.24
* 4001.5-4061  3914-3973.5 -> 1.30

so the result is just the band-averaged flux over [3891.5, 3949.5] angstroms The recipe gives 25.3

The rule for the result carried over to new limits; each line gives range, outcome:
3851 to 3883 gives 26.2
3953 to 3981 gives 22.8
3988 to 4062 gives 31.8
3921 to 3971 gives 24.3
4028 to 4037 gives 31.2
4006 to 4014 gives 31.6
